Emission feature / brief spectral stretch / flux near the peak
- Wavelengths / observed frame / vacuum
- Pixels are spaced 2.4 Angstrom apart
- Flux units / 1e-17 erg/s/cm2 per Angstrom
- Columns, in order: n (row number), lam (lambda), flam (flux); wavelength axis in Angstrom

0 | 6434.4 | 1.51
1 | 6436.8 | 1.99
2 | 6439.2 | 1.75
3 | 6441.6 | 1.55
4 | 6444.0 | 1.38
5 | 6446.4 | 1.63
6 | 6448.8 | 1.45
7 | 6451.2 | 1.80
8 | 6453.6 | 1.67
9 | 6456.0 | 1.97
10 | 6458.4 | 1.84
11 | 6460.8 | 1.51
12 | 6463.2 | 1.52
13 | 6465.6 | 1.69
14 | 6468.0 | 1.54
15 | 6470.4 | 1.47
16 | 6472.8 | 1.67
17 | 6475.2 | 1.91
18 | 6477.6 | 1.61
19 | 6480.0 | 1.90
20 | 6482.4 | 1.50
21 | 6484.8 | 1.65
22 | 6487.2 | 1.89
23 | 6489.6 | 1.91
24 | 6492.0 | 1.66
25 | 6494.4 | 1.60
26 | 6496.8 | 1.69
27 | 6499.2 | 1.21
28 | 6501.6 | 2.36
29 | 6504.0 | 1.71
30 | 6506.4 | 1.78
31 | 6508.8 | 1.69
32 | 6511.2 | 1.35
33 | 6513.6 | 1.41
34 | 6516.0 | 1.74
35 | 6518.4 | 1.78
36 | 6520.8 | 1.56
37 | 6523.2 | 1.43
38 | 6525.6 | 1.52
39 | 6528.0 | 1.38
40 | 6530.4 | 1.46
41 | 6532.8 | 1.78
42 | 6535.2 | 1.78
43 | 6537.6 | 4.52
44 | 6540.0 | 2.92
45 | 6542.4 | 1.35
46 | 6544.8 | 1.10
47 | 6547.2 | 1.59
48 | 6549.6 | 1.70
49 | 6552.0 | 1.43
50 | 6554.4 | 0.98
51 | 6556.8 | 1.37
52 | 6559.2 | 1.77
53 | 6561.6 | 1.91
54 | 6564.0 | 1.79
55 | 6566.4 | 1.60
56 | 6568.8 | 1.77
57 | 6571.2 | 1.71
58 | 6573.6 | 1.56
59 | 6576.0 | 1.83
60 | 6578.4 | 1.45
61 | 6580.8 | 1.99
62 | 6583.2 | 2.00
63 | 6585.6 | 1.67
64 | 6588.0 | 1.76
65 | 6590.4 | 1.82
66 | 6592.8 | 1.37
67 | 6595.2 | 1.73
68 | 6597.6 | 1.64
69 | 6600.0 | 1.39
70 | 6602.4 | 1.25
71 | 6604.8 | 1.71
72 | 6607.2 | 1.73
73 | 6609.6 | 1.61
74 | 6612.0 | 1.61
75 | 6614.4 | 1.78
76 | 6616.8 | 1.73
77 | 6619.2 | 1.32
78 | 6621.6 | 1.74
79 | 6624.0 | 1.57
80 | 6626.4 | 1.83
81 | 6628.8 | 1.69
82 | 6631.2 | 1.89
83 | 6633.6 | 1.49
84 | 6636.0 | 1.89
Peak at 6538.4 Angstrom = H-beta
